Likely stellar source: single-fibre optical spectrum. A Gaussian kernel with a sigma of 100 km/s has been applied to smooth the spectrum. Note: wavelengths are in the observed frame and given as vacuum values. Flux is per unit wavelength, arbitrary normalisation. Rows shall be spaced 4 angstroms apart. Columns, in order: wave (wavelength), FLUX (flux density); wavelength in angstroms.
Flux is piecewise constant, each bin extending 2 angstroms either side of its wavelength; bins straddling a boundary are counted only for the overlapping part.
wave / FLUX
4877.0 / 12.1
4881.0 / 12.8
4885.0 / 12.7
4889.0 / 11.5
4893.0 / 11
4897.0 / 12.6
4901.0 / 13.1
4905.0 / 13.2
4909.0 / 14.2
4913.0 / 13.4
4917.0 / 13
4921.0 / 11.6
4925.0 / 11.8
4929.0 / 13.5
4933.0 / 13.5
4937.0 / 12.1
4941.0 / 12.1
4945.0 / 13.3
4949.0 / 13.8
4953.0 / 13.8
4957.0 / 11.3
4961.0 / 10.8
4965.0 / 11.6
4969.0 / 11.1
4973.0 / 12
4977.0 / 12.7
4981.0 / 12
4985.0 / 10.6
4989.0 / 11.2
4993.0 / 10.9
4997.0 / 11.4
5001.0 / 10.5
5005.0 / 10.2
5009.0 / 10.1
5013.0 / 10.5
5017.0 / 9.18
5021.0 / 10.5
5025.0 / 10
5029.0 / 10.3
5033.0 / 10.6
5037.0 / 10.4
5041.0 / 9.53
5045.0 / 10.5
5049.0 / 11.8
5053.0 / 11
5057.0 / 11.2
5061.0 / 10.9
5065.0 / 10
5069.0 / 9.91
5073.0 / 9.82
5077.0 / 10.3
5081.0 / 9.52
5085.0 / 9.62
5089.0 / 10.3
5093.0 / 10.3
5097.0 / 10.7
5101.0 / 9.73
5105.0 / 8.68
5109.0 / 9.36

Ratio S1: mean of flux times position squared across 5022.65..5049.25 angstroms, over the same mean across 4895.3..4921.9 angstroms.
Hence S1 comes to 0.8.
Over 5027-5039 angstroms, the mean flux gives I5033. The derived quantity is 10.4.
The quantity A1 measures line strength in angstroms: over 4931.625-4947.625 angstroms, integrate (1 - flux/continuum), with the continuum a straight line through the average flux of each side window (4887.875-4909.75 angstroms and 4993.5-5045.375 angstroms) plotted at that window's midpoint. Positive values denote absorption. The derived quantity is -1.32 angstroms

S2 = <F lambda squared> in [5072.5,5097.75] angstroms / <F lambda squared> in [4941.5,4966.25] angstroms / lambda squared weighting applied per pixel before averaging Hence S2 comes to 0.85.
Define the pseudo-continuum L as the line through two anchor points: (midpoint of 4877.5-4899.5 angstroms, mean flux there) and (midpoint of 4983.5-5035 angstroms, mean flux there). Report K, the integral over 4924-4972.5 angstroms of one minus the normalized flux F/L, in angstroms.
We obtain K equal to -4.6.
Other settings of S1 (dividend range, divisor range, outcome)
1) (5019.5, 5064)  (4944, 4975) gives 0.90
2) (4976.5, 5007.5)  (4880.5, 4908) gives 0.93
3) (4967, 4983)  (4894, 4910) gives 0.94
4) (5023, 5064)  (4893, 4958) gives 0.86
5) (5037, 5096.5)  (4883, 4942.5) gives 0.87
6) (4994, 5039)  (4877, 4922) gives 0.86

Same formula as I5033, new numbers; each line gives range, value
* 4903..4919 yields 13.4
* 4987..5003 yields 11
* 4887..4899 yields 11.7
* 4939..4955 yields 13.2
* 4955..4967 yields 11.2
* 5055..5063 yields 11.1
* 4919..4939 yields 12.5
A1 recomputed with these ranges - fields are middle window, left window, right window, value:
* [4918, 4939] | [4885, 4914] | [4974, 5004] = -0.5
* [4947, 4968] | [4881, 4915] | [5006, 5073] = -0.8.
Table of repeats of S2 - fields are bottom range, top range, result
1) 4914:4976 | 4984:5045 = 0.86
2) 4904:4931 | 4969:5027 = 0.87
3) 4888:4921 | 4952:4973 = 0.94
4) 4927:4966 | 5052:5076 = 0.87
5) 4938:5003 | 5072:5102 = 0.89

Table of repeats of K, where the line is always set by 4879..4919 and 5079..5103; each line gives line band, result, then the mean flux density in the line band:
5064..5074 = 0.4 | 9.91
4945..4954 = -1.2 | 13.7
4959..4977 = 0.4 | 11.5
